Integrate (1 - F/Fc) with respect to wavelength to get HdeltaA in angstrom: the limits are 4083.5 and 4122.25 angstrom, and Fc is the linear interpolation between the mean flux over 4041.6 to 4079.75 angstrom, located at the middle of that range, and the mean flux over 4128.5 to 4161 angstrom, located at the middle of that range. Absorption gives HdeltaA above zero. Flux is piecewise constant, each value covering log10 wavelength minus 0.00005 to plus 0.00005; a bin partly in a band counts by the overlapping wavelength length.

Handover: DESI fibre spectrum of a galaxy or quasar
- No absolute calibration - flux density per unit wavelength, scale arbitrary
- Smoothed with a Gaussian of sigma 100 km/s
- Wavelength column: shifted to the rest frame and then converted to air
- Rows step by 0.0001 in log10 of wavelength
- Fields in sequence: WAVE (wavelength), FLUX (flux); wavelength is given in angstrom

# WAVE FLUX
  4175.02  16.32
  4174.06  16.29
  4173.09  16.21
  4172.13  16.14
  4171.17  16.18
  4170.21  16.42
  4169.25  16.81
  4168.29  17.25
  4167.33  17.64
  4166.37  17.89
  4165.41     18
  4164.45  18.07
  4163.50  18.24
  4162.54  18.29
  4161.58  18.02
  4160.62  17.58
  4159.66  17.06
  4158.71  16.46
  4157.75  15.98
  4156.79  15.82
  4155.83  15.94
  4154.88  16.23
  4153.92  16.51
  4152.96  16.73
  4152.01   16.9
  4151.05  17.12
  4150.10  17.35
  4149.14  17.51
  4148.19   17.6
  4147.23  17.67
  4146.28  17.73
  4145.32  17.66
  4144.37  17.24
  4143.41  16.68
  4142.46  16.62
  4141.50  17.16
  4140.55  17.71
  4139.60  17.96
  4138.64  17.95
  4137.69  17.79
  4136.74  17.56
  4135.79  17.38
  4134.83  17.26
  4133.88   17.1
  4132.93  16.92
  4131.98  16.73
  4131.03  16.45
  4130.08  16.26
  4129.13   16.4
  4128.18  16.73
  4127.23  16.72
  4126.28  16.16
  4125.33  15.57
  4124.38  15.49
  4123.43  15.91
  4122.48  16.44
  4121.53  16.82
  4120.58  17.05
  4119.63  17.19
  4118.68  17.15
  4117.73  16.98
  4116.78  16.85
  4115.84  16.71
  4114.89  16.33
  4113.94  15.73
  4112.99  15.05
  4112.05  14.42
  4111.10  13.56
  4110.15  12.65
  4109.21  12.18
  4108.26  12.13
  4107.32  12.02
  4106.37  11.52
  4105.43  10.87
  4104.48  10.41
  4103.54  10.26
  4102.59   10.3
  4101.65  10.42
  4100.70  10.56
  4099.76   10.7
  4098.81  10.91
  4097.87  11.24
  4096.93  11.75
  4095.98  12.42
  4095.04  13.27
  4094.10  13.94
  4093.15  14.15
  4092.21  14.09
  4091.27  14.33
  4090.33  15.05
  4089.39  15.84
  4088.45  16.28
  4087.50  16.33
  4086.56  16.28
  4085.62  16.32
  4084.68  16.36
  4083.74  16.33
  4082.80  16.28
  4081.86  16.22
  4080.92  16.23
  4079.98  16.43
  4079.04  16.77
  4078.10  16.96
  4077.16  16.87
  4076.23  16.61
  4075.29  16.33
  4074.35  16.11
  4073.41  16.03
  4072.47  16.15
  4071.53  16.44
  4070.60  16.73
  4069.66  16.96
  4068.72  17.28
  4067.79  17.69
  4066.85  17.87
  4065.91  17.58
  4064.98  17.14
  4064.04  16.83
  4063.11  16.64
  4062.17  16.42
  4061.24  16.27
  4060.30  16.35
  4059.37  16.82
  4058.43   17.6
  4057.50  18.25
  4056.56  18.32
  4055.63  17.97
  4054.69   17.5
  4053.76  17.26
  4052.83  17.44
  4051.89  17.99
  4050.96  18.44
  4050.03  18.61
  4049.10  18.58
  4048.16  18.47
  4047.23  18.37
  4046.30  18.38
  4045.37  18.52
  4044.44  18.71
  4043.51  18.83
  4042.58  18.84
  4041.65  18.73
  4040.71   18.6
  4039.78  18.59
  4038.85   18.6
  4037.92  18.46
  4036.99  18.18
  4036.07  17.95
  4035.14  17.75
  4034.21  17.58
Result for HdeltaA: 7.3 angstrom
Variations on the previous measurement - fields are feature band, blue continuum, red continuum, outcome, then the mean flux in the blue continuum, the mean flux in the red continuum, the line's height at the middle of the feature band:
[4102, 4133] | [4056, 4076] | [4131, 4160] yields 3.93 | 16.9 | 17.1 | 17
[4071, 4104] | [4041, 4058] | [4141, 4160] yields 5.93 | 18.3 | 16.9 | 17.8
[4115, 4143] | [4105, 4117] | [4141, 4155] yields -2.64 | 13.8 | 17.1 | 15.4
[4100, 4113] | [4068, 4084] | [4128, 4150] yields 3.95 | 16.5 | 17.2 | 16.9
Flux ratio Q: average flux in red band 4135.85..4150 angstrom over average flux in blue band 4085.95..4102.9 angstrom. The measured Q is 1.3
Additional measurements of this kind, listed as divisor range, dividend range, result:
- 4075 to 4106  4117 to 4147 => 1.20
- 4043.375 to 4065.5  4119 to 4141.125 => 0.95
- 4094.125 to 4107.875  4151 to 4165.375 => 1.51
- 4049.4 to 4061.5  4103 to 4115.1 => 0.72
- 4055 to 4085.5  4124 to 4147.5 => 1.01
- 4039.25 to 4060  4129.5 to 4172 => 0.94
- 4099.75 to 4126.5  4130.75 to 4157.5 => 1.21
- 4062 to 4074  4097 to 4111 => 0.66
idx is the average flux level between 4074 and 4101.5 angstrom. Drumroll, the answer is 14.8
